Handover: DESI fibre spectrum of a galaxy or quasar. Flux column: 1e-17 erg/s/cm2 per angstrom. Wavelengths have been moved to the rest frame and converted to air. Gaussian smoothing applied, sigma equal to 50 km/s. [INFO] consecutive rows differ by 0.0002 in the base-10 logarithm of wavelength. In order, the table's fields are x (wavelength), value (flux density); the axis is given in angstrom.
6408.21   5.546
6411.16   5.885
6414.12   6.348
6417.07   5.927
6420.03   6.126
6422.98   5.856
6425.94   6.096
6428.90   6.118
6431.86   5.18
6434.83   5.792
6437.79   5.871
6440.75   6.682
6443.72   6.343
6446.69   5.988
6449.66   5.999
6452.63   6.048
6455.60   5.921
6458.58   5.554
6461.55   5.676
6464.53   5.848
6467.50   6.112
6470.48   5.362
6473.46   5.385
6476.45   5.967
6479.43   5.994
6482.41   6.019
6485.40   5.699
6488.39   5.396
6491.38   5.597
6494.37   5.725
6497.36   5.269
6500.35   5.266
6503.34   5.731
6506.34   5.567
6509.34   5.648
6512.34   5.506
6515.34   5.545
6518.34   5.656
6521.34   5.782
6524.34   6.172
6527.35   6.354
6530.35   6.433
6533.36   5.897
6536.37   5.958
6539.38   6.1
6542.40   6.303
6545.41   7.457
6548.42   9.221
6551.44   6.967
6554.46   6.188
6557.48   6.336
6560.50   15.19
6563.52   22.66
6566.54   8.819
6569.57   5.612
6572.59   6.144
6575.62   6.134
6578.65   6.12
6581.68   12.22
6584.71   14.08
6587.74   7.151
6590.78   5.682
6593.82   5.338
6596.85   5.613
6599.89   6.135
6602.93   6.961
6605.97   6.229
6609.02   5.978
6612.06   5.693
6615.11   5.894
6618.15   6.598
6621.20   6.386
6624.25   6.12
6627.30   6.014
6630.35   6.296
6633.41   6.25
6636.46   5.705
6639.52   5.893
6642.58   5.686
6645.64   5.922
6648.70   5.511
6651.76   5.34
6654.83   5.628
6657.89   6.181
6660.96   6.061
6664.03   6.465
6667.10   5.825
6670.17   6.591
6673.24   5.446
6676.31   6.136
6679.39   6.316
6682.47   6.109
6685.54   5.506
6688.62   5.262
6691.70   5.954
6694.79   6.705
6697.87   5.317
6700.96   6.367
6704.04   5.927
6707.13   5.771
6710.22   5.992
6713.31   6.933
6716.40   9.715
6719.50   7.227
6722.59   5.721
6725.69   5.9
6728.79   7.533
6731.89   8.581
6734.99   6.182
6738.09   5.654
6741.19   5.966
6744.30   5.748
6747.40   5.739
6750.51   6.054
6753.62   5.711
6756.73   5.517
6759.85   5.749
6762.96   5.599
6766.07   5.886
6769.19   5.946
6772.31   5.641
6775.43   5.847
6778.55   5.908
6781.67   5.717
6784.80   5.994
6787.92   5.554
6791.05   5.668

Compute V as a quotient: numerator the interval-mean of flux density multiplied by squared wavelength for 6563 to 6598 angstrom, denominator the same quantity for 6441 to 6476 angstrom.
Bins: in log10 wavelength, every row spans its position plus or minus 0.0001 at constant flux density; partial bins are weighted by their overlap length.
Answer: 1.49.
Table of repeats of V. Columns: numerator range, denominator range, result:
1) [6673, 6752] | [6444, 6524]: 1.18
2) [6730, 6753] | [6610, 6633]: 1.06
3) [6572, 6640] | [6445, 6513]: 1.23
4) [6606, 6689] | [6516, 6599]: 0.79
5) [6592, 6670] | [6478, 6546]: 1.06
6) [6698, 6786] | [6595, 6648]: 1.06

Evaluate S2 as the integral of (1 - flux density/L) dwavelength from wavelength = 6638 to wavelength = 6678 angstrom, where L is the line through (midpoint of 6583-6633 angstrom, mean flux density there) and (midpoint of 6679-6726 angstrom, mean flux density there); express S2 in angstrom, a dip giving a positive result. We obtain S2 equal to 3.49 angstrom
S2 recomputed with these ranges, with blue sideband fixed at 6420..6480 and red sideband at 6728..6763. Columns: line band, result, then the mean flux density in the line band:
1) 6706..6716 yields -0.84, 6.65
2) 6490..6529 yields 1.75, 5.68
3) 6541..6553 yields -3.03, 7.49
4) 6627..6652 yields 0.84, 5.86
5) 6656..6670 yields -0.17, 6.16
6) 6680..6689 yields 0.54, 5.75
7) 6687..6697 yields 0.31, 5.92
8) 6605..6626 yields -0.28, 6.12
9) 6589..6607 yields 0.08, 6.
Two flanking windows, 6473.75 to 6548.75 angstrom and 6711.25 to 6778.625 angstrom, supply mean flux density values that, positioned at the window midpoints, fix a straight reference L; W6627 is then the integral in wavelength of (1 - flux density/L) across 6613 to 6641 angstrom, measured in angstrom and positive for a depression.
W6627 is 0.0 angstrom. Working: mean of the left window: 5.95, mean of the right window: 6.31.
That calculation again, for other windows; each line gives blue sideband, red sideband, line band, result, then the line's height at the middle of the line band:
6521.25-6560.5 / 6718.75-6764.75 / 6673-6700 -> 2.05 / 6.38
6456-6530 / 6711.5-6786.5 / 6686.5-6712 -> 1.02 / 6.16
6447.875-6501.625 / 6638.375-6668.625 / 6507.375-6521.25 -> 0.33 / 5.75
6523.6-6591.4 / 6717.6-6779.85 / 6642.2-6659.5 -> 3.63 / 7.23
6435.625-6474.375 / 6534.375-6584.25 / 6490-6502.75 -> 2.78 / 7.01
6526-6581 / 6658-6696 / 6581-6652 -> 4.96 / 7.03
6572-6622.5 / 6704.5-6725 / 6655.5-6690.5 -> 4.50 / 6.86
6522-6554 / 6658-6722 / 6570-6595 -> -4.81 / 6.54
